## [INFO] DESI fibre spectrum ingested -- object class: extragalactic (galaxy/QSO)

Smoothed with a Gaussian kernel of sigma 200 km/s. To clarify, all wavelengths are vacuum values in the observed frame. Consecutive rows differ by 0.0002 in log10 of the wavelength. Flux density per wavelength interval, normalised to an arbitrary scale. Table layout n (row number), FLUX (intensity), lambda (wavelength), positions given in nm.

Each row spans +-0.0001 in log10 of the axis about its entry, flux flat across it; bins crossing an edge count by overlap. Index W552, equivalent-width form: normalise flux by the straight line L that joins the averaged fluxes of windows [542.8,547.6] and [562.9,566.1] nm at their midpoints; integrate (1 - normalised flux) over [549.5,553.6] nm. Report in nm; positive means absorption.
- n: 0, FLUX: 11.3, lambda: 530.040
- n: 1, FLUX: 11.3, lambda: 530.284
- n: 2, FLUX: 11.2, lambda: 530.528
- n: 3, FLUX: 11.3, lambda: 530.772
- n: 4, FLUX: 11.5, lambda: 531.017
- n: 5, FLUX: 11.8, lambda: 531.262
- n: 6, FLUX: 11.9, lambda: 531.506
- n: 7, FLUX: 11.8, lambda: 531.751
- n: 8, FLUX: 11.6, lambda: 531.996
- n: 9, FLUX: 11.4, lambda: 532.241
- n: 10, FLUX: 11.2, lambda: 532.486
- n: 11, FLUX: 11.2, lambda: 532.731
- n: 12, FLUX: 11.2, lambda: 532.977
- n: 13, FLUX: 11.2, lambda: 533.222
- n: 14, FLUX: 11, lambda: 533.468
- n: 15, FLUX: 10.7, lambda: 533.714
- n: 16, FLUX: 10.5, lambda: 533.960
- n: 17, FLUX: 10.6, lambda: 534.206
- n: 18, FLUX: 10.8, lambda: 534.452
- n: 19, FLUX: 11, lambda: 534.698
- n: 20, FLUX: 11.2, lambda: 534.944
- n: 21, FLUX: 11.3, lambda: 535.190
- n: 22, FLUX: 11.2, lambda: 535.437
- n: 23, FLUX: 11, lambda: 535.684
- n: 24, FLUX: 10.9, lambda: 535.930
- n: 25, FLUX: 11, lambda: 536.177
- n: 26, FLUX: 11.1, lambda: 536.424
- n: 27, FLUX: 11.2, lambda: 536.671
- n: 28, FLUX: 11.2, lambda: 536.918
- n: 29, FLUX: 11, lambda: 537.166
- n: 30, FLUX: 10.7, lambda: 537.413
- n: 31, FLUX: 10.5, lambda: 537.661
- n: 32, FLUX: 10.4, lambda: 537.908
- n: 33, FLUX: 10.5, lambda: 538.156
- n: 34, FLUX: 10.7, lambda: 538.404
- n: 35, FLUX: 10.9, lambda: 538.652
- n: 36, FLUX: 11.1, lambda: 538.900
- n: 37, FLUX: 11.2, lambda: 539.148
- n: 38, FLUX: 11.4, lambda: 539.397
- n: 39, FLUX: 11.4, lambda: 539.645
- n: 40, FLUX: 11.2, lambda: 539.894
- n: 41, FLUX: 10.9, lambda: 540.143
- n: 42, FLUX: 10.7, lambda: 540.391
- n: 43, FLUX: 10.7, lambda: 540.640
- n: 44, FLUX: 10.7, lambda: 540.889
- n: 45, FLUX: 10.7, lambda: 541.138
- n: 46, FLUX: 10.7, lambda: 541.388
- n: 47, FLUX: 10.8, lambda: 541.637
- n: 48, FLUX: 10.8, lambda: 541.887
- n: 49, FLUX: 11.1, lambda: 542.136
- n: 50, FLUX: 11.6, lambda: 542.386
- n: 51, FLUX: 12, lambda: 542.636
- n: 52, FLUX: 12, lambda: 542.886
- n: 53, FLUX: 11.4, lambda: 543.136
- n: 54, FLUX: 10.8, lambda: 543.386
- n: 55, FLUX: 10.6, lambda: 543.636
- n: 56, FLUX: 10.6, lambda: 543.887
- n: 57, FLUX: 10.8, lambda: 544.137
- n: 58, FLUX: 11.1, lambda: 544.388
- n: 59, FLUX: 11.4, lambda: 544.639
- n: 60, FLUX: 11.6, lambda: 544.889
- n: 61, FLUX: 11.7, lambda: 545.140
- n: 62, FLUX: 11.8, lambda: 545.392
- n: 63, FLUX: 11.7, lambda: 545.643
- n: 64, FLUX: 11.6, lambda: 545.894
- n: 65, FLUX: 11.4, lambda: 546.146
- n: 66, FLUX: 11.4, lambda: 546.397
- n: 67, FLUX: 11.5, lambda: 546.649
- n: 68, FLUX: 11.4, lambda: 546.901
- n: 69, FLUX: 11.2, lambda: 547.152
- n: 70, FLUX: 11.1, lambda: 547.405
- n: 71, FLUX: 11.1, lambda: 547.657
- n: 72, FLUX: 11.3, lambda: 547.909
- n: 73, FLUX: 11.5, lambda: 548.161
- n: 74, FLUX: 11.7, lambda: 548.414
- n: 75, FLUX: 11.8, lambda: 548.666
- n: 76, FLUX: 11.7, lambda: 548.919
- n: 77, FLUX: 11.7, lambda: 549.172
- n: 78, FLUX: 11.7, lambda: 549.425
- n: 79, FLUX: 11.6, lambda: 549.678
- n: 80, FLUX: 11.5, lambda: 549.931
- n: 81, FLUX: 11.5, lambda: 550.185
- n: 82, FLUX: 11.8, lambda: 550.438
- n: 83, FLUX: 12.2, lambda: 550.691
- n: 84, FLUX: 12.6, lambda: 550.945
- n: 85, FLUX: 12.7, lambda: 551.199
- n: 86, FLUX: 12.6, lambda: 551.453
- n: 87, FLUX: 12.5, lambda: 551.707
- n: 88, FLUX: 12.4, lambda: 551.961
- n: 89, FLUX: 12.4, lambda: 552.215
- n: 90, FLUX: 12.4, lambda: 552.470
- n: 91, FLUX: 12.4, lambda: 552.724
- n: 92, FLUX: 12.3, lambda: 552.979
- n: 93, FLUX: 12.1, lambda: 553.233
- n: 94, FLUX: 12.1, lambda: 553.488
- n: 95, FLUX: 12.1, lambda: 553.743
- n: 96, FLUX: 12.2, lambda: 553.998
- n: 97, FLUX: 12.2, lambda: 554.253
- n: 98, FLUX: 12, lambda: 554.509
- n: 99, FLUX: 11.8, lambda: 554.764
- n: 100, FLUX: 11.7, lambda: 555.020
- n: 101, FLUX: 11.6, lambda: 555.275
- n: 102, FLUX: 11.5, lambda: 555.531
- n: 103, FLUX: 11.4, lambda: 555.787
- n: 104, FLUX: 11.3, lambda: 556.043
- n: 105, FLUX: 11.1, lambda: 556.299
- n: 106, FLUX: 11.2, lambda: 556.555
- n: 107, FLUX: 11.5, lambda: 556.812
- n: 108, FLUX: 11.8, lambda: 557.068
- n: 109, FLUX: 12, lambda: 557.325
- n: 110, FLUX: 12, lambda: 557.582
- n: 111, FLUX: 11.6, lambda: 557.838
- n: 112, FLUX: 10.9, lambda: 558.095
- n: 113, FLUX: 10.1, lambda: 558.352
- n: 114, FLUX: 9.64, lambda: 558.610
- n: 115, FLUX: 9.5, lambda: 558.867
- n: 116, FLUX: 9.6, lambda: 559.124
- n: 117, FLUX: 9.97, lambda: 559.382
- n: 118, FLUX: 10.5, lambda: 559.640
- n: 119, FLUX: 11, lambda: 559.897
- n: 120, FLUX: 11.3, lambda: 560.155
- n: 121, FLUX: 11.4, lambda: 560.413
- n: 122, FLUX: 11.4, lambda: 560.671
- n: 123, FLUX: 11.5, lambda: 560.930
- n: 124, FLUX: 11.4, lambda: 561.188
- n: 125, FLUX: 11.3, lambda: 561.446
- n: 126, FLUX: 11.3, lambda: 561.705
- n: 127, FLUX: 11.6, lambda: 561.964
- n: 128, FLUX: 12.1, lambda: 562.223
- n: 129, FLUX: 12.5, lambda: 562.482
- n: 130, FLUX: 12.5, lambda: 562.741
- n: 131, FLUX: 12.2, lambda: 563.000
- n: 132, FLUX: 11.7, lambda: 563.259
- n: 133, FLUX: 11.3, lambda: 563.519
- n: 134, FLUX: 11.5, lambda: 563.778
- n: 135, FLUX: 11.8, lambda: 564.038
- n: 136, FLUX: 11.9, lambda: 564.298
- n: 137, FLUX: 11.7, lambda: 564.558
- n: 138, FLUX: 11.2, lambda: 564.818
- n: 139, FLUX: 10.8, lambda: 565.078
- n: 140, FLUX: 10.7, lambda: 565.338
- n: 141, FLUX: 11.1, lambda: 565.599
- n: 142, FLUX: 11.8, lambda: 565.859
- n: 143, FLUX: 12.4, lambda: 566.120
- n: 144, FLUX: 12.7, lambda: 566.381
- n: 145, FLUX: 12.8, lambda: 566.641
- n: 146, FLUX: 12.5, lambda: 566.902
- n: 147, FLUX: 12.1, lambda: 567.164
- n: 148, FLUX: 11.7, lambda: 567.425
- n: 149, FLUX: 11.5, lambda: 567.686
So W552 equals -0.29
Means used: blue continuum 11.3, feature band 12.2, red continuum 11.5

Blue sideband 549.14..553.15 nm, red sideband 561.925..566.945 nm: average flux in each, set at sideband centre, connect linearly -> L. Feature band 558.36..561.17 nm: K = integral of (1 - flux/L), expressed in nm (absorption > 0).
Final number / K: 0.32 nm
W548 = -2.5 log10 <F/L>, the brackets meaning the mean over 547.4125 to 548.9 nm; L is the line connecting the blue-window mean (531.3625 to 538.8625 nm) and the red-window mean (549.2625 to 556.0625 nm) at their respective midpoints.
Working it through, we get 0.03 mag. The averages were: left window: 11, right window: 12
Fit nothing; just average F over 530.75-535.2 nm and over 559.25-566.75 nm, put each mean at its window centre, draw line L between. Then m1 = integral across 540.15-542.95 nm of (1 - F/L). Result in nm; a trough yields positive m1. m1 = 0.067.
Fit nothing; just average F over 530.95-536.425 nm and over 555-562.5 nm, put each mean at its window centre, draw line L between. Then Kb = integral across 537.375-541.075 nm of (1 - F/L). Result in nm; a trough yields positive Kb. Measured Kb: 0.10 nm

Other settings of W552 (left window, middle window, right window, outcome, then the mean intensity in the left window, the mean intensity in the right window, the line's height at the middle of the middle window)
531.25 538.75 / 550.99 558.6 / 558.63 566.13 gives -0.406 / 11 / 11.3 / 11.2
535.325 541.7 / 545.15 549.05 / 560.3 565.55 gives -0.118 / 10.9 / 11.6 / 11.2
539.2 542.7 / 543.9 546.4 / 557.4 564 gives -0.077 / 11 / 11.2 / 11.1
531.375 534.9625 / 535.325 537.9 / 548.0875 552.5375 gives 0.085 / 11.2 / 12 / 11.3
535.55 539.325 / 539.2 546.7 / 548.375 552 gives 0.115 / 10.9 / 12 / 11.4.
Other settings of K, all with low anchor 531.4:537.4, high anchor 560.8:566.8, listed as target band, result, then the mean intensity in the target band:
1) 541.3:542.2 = 0.03 nm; 10.8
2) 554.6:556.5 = 0.01 nm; 11.5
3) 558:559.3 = 0.19 nm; 9.92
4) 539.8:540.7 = 0.03 nm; 10.9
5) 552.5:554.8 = -0.13 nm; 12.2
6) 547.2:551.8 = -0.14 nm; 11.8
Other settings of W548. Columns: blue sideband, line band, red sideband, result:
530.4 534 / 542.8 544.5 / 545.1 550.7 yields 0.045 mag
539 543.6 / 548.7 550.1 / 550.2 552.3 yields 0.044 mag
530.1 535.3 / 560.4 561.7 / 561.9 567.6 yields 0.036 mag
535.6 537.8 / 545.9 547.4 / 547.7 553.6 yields 0.032 mag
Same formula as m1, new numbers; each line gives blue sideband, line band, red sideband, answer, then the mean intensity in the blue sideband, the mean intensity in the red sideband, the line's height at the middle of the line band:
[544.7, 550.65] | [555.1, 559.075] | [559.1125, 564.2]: 0.12 nm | 11.5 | 11.4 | 11.5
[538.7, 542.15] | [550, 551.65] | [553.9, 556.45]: -0.11 nm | 11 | 11.7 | 11.5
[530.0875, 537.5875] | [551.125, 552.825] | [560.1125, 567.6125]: -0.14 nm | 11.2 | 11.7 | 11.5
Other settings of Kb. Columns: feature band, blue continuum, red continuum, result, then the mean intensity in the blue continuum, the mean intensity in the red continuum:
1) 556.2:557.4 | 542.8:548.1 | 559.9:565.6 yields 0.00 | 11.3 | 11.6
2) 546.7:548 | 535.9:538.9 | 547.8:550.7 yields 0.03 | 10.8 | 11.6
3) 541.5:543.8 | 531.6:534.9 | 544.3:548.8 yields 0.03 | 11.1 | 11.5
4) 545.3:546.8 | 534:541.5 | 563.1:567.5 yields -0.05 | 10.9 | 11.8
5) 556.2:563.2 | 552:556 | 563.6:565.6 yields 0.25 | 12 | 11.4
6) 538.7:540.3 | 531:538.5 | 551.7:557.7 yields 0.01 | 11.1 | 11.9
